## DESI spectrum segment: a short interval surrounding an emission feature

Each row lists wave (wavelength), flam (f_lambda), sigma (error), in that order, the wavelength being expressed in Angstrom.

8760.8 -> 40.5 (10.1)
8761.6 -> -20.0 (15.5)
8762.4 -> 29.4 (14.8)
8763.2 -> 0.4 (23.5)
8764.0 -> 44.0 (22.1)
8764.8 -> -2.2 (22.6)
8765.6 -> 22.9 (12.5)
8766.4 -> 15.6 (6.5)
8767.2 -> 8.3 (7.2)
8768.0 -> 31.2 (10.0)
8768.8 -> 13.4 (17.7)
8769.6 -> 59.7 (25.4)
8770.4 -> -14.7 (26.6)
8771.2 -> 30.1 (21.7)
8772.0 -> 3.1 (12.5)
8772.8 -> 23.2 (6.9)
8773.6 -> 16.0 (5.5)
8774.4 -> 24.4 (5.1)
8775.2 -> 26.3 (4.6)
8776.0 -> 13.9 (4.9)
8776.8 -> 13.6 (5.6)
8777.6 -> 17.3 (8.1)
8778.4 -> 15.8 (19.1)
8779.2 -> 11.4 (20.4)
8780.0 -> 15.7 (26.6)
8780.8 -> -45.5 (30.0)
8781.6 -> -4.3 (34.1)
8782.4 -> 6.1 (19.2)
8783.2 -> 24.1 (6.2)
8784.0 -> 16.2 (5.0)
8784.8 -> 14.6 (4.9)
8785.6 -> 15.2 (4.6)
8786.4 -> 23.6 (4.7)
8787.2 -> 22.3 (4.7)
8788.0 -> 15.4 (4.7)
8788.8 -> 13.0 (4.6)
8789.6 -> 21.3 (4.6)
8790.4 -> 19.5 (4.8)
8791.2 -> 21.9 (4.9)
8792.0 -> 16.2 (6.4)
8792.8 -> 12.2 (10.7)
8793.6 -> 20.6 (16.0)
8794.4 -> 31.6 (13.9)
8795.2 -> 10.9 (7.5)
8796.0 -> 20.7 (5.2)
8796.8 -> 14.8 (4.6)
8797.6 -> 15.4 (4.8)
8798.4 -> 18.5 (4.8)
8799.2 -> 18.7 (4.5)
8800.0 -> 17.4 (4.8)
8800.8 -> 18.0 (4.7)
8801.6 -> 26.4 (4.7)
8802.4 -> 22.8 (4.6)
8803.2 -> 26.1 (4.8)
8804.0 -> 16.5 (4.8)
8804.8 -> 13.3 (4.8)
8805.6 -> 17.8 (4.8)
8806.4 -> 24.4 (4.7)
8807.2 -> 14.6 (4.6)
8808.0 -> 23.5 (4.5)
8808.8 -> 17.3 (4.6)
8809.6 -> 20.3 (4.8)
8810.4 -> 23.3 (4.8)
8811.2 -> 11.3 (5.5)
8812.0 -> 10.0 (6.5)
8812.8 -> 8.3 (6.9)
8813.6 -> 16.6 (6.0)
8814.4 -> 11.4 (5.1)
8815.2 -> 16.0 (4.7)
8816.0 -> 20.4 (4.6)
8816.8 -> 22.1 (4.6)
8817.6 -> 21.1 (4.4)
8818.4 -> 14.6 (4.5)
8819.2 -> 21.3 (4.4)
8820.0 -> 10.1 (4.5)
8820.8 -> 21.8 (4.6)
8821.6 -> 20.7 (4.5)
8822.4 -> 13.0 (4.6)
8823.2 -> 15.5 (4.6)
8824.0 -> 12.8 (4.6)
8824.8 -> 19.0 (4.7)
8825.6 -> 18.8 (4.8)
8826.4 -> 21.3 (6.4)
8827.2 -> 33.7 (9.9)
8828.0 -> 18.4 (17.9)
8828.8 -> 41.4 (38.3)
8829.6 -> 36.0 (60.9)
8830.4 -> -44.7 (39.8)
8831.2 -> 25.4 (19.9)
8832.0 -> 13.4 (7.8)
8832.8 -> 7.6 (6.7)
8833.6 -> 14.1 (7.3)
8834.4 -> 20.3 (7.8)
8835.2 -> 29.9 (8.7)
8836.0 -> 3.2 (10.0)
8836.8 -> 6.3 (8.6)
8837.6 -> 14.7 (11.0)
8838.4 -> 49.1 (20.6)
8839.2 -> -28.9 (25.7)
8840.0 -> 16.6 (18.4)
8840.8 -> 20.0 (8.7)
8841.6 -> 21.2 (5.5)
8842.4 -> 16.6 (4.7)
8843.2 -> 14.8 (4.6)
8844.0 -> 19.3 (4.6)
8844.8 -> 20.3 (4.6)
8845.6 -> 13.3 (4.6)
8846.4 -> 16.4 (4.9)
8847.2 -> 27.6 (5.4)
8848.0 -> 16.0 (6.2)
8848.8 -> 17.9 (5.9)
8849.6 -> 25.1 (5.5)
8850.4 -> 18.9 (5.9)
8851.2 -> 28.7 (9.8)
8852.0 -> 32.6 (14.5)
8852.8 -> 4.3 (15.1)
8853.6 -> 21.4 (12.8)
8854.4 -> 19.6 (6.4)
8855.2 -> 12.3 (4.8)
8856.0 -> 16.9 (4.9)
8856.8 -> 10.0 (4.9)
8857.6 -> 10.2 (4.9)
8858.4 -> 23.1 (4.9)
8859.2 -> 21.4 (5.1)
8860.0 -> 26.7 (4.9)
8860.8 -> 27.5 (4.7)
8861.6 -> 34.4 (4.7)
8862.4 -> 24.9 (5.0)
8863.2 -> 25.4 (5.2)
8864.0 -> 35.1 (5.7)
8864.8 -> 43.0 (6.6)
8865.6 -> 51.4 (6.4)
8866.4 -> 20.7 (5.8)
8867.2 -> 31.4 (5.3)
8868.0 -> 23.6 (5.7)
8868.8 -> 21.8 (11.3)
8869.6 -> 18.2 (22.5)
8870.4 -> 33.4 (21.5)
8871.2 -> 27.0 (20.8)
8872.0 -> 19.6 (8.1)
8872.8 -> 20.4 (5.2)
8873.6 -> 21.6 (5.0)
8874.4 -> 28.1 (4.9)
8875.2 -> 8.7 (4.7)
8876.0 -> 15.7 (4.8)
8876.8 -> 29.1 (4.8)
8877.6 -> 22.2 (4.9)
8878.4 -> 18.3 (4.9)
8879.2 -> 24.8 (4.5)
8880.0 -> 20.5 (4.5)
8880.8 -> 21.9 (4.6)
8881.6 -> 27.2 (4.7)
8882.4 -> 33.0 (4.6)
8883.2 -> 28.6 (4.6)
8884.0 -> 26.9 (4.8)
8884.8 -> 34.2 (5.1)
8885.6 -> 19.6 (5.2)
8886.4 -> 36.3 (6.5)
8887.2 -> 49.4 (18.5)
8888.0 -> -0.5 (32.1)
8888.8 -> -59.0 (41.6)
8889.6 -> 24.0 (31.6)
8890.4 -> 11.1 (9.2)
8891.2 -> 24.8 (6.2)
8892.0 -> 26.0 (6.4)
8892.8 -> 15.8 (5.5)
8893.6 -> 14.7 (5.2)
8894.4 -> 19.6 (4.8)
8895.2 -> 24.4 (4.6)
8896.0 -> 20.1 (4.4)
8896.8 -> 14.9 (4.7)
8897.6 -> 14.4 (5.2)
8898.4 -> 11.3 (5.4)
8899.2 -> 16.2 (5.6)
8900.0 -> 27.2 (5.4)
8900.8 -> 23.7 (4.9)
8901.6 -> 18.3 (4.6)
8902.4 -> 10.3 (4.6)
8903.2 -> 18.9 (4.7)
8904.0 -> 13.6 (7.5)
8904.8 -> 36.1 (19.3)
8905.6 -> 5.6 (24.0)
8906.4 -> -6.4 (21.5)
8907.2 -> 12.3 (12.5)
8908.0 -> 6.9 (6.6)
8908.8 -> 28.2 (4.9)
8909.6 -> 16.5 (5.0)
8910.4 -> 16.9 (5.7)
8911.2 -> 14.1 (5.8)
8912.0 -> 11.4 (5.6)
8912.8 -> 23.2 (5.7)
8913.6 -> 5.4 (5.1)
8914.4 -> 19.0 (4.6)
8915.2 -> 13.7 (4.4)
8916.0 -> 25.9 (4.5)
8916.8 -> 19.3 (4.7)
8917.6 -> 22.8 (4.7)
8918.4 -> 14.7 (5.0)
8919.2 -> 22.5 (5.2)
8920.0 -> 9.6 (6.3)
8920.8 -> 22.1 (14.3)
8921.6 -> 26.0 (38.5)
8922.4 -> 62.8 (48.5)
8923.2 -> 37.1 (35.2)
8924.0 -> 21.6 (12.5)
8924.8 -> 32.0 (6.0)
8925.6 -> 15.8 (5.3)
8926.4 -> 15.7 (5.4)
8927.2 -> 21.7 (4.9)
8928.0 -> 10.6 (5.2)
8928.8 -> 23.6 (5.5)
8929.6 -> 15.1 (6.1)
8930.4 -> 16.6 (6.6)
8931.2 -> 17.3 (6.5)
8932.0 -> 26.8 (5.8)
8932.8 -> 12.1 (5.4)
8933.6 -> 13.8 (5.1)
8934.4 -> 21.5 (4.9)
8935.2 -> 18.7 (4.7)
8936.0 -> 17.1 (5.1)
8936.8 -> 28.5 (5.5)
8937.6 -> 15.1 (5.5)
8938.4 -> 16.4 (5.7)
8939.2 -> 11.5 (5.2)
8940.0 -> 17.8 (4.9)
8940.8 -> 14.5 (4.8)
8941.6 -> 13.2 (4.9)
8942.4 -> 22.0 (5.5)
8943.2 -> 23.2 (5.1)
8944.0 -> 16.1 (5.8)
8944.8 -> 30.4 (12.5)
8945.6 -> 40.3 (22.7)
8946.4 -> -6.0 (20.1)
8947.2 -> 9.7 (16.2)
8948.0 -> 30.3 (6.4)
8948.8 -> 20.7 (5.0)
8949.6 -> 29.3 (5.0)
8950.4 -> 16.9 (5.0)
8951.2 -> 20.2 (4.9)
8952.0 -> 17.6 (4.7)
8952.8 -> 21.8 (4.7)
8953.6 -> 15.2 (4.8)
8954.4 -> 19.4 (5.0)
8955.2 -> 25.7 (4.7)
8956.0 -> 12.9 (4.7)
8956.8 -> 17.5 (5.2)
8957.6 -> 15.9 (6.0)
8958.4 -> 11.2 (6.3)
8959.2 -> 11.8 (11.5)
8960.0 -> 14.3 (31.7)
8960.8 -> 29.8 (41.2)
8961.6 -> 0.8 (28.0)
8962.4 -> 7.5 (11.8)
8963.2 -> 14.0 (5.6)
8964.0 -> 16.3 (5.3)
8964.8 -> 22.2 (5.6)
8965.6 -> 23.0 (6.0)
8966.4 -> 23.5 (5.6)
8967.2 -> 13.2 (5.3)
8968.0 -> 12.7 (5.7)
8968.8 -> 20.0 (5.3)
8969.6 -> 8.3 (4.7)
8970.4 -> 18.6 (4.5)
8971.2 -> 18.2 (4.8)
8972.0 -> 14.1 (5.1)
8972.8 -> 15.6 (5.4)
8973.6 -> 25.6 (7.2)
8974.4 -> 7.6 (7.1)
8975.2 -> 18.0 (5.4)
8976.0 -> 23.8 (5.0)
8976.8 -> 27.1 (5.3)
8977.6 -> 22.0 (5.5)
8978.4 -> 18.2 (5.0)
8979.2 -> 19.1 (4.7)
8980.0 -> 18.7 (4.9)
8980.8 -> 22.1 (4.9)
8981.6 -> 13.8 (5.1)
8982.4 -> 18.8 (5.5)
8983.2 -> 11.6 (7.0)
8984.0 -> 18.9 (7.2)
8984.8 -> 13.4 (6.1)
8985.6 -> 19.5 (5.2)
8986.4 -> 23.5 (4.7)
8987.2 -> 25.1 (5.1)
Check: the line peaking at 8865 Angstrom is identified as [S II]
